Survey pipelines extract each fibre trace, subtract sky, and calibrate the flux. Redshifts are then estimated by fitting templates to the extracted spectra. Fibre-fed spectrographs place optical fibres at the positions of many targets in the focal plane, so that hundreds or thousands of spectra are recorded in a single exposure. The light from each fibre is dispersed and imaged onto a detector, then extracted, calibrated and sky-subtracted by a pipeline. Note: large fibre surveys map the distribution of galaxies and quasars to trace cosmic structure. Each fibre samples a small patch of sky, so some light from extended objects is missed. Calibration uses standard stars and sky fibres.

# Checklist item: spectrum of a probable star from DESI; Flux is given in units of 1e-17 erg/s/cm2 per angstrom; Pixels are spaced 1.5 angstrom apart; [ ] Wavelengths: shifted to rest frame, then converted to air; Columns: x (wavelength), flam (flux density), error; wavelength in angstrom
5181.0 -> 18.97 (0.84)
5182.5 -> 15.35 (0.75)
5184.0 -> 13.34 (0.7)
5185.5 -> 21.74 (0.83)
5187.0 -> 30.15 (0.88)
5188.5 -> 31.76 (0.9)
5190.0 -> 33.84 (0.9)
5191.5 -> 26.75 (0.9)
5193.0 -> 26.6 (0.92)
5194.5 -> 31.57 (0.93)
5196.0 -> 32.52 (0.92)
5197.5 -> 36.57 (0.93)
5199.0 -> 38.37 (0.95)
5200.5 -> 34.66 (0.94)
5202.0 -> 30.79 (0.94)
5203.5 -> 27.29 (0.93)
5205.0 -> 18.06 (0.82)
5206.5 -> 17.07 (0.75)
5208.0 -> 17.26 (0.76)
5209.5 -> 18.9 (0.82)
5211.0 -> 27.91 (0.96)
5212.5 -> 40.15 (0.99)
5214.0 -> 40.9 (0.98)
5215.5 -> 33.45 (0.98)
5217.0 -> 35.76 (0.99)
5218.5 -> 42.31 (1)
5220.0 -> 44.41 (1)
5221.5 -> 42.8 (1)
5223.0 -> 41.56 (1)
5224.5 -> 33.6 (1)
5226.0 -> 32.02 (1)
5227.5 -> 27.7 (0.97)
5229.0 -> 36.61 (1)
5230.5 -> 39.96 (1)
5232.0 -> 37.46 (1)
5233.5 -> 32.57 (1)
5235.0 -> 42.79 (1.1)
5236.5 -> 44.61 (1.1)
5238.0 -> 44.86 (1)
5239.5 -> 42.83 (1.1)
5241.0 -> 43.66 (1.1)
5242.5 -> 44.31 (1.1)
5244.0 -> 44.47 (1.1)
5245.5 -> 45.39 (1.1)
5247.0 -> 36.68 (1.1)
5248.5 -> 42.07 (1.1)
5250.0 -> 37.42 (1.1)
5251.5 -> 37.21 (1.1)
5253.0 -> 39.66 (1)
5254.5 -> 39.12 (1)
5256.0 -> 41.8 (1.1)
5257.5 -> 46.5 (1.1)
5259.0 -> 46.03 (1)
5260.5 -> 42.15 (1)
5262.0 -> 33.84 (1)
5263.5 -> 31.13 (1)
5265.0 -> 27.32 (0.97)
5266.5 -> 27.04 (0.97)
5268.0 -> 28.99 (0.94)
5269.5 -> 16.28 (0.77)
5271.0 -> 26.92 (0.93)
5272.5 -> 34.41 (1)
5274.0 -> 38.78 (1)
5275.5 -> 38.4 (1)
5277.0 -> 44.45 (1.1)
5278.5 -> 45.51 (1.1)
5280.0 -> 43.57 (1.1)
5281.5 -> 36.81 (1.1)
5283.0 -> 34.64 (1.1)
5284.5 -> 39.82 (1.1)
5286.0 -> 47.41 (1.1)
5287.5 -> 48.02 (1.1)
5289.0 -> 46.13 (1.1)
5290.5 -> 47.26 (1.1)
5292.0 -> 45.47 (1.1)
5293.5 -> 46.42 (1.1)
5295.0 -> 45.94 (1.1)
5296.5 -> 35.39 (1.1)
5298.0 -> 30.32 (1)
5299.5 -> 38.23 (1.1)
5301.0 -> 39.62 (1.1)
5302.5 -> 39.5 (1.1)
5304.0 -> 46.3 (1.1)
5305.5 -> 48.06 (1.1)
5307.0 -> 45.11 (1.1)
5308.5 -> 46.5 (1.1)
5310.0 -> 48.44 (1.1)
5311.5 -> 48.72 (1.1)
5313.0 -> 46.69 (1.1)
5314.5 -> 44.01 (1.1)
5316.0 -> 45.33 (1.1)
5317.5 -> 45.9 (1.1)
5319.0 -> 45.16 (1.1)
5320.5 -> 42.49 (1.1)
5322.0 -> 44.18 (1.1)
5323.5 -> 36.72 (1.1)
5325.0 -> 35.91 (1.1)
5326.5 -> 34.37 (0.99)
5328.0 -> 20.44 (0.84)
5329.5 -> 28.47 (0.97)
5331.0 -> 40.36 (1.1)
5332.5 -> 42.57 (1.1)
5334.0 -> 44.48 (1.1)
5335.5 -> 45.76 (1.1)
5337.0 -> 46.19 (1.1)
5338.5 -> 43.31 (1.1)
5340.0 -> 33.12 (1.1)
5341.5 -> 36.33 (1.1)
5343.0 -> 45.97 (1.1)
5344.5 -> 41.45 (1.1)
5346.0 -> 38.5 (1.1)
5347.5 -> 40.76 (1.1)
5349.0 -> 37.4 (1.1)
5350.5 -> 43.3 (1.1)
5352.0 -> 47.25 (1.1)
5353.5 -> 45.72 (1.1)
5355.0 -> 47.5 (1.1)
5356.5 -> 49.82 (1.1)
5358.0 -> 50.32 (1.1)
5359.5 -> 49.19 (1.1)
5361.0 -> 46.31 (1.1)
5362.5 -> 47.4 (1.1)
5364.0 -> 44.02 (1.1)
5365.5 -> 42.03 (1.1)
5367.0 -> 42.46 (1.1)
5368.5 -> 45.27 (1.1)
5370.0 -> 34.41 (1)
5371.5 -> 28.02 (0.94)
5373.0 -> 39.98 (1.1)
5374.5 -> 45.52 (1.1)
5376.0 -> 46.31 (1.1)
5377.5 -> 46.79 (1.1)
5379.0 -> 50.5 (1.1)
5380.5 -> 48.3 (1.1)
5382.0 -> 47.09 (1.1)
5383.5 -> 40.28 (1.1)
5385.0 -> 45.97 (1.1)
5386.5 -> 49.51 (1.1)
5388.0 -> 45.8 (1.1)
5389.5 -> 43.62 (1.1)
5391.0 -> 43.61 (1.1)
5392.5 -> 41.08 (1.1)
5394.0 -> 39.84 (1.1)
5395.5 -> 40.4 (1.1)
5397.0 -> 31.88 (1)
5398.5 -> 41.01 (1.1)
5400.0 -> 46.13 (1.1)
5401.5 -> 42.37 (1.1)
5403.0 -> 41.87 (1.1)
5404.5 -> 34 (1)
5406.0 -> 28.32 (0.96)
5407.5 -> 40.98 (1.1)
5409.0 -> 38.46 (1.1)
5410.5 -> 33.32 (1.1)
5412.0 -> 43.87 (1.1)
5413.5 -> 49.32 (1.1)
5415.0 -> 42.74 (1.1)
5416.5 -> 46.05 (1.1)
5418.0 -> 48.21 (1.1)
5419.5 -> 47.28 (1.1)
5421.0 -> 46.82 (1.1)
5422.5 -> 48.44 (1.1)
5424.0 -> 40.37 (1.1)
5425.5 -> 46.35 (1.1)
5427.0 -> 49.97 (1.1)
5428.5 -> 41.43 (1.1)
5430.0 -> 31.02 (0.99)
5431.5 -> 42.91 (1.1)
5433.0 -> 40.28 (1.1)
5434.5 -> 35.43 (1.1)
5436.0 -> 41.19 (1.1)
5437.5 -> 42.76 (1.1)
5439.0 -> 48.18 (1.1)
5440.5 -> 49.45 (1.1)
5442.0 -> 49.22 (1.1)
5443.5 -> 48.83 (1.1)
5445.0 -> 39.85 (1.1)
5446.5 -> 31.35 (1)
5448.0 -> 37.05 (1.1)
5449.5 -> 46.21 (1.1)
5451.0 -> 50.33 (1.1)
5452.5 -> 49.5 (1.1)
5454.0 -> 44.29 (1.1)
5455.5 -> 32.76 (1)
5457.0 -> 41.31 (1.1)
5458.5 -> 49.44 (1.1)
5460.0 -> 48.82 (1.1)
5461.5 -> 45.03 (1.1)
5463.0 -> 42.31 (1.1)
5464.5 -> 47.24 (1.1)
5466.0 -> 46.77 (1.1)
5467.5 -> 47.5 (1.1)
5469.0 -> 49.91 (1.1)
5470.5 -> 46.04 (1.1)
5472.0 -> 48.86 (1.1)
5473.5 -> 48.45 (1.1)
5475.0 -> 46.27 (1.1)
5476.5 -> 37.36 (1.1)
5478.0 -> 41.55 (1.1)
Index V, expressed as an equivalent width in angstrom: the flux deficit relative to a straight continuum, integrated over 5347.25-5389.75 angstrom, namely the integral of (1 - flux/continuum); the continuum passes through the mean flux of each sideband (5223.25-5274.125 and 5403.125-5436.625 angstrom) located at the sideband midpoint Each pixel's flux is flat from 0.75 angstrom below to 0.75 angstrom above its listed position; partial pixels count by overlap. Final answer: -4.4 angstrom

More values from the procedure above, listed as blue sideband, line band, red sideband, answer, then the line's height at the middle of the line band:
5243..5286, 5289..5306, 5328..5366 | -1.1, 39.6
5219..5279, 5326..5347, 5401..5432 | 0.8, 40.2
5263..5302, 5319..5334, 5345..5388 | 1.5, 41.3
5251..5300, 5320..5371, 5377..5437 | -1.0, 40.7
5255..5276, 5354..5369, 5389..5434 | -2.8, 39.1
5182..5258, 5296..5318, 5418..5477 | -2.8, 38.4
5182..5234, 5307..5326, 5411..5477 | -3.5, 37.3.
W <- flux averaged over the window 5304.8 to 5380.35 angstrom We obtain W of 42.7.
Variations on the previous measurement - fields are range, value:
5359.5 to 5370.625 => 43.6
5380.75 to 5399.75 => 42.8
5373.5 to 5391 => 46.1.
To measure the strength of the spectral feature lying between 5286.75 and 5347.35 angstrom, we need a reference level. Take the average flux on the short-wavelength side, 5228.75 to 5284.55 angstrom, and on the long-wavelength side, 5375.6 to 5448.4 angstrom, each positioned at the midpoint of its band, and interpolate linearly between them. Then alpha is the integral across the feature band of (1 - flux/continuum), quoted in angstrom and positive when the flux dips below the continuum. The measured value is -2.72 angstrom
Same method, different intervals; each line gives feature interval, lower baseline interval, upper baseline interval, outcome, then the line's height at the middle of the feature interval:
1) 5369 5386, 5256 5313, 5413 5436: -0.3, 42.4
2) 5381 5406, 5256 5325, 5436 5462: 0.7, 43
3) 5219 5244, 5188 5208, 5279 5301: -4.3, 33.8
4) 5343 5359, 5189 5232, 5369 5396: -1.2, 41.3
